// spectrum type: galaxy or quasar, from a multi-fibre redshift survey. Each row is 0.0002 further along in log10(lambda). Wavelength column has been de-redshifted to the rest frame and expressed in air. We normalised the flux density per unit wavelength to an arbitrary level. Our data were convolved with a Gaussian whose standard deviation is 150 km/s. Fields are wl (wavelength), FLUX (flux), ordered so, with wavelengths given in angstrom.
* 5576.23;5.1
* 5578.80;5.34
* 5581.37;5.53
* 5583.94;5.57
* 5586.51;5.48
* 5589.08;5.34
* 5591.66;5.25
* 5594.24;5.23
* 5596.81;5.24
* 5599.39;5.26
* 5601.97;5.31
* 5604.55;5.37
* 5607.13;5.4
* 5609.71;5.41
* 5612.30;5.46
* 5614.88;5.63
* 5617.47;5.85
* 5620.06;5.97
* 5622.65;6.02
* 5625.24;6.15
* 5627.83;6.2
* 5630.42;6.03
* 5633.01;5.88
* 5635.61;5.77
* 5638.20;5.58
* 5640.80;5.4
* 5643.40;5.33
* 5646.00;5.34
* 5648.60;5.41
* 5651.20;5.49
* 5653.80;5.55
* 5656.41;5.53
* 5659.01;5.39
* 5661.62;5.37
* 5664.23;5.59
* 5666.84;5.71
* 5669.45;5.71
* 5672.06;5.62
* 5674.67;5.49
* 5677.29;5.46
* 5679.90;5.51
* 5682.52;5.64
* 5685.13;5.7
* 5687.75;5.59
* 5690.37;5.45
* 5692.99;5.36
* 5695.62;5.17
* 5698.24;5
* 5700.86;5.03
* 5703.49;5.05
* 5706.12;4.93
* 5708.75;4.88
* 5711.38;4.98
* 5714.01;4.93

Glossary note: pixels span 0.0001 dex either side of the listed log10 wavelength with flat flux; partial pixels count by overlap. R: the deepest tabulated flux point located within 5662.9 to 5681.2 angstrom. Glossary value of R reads 5.46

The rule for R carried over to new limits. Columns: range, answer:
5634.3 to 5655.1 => 5.33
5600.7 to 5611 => 5.31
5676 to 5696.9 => 5.17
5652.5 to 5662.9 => 5.37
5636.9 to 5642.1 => 5.4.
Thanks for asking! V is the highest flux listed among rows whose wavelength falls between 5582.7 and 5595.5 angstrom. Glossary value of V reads 5.57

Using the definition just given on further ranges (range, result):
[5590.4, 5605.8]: 5.37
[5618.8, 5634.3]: 6.2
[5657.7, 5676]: 5.71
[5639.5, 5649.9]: 5.41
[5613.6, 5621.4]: 5.97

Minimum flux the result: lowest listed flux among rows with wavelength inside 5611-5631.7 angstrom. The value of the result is 5.46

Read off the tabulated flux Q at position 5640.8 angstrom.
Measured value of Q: 5.4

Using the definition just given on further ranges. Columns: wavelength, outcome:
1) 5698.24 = 5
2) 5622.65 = 6.02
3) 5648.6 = 5.41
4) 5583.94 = 5.57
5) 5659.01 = 5.39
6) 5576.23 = 5.1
